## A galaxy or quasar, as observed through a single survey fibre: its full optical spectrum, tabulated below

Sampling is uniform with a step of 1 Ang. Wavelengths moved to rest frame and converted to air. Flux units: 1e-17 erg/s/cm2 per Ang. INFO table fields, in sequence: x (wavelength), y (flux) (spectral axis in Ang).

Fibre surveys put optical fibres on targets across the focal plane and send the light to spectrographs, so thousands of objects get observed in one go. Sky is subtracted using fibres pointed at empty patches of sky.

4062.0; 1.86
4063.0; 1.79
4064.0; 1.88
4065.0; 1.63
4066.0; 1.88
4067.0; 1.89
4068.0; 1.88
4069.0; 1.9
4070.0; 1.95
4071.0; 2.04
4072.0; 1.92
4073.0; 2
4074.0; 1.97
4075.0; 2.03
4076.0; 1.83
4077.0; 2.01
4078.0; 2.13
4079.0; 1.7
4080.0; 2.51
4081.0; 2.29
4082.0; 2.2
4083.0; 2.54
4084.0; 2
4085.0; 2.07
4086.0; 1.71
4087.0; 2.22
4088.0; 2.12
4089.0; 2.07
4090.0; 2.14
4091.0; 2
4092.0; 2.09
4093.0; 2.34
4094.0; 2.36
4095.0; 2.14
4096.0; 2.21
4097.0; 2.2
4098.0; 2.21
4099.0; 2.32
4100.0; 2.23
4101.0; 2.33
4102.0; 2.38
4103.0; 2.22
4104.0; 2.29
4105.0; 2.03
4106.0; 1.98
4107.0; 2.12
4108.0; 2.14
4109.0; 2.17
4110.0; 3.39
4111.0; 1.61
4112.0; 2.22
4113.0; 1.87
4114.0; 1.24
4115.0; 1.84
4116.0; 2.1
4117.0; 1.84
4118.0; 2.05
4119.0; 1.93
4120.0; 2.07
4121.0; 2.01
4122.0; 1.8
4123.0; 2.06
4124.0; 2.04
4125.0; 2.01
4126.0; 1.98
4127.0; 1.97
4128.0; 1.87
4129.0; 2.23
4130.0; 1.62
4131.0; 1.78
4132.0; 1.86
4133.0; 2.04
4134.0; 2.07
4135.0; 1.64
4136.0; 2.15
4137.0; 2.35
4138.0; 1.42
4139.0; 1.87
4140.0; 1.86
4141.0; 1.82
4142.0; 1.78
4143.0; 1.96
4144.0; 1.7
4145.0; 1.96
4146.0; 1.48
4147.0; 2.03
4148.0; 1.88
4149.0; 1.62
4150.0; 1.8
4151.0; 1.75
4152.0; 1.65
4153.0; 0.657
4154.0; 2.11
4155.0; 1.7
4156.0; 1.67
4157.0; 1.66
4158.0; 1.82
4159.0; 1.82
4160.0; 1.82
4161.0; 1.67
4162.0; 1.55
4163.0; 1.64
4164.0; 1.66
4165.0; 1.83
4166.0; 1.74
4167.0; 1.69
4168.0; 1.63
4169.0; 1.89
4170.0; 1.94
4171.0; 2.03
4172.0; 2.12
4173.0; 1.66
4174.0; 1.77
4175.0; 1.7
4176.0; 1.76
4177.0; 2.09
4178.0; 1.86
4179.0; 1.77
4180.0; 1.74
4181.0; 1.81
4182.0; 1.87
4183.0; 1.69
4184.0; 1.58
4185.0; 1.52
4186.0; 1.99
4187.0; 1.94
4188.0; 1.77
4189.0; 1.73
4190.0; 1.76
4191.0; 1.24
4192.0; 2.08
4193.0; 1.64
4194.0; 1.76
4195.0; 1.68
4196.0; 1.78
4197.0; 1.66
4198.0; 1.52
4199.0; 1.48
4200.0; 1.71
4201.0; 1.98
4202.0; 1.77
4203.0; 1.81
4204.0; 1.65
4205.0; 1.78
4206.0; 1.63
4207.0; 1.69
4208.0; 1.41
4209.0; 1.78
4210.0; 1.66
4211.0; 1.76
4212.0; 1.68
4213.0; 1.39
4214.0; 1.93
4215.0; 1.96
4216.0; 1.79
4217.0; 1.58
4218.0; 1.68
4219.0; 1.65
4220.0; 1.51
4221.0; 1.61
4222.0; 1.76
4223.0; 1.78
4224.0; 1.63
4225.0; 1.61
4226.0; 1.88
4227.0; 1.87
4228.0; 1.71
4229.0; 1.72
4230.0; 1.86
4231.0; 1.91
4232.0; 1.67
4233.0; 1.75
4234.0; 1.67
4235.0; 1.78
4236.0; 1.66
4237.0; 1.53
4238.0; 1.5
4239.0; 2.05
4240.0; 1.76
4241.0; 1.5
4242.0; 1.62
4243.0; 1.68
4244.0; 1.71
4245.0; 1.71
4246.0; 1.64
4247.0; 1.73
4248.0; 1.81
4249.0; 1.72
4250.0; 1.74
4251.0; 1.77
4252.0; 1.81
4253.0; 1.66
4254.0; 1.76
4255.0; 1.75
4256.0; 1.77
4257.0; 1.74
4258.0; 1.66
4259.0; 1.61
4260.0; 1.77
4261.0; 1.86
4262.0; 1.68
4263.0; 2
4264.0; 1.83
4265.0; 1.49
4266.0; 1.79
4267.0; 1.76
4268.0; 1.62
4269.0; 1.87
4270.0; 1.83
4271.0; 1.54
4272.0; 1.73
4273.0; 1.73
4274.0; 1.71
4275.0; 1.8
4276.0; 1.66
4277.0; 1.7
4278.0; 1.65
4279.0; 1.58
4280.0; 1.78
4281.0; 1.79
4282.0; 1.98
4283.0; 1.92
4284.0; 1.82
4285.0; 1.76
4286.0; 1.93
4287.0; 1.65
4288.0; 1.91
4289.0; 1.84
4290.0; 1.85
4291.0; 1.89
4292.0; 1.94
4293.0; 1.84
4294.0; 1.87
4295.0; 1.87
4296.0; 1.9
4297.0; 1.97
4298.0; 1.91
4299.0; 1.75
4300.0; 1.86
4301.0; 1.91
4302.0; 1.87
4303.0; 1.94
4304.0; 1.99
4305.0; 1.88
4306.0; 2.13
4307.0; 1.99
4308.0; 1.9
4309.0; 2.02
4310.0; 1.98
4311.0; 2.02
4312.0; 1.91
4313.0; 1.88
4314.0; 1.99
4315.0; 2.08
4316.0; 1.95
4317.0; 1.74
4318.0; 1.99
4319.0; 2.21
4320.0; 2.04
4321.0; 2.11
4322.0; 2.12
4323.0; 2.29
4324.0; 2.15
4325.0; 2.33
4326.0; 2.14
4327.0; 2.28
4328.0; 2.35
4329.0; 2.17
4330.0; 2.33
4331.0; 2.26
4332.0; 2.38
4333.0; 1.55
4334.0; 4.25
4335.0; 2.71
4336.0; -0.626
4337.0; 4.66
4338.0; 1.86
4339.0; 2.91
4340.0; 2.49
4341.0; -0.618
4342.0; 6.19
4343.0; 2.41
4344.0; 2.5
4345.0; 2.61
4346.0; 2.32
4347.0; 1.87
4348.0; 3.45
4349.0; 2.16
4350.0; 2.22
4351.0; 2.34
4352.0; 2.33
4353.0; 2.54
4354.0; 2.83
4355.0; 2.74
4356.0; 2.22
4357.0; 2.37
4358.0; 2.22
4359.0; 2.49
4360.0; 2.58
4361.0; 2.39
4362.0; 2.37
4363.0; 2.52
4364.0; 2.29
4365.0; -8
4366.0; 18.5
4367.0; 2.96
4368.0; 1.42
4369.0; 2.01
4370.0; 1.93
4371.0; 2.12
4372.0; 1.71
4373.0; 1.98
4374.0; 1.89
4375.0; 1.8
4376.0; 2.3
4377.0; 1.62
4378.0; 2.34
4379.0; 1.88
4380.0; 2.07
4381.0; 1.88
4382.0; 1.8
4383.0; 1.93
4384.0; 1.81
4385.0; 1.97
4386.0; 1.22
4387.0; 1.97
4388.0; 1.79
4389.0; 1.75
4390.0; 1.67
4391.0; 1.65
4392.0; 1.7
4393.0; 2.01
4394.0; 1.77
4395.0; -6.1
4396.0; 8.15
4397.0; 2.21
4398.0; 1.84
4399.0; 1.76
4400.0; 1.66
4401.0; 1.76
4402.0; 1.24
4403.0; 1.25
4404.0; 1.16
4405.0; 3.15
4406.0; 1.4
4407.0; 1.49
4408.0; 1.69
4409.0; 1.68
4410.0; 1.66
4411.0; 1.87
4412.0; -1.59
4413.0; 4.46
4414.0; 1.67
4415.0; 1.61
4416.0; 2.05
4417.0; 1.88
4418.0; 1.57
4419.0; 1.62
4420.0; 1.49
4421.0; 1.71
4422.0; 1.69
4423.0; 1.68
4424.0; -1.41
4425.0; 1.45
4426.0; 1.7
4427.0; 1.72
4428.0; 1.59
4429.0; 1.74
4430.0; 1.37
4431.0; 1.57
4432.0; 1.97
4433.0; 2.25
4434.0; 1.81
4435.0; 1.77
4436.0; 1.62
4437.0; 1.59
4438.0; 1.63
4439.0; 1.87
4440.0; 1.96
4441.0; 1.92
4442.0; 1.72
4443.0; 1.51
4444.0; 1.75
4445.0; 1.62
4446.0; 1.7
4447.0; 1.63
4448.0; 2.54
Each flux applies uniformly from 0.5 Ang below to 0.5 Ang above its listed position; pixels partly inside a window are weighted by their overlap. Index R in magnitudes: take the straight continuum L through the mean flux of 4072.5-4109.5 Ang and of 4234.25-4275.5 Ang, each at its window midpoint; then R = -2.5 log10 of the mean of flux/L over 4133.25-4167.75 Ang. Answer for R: 0.13 mag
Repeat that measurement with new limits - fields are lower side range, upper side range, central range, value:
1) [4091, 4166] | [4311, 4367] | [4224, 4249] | 0.27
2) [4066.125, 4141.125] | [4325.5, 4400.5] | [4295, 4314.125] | 0.14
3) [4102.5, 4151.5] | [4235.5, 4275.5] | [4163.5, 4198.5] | 0.05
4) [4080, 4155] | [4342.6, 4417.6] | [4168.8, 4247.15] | 0.17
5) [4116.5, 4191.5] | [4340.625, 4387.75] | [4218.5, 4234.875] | 0.16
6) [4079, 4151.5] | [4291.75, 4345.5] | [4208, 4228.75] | 0.22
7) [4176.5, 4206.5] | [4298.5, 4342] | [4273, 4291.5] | 0.13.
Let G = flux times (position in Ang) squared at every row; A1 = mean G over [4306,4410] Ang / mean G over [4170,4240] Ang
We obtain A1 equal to 1.33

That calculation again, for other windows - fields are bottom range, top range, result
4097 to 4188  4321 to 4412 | 1.26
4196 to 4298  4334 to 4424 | 1.26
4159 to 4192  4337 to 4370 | 1.62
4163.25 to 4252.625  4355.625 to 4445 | 1.17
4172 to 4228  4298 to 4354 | 1.37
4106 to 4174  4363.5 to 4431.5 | 1.09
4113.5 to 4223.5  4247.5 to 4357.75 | 1.22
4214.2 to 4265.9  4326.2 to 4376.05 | 1.51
